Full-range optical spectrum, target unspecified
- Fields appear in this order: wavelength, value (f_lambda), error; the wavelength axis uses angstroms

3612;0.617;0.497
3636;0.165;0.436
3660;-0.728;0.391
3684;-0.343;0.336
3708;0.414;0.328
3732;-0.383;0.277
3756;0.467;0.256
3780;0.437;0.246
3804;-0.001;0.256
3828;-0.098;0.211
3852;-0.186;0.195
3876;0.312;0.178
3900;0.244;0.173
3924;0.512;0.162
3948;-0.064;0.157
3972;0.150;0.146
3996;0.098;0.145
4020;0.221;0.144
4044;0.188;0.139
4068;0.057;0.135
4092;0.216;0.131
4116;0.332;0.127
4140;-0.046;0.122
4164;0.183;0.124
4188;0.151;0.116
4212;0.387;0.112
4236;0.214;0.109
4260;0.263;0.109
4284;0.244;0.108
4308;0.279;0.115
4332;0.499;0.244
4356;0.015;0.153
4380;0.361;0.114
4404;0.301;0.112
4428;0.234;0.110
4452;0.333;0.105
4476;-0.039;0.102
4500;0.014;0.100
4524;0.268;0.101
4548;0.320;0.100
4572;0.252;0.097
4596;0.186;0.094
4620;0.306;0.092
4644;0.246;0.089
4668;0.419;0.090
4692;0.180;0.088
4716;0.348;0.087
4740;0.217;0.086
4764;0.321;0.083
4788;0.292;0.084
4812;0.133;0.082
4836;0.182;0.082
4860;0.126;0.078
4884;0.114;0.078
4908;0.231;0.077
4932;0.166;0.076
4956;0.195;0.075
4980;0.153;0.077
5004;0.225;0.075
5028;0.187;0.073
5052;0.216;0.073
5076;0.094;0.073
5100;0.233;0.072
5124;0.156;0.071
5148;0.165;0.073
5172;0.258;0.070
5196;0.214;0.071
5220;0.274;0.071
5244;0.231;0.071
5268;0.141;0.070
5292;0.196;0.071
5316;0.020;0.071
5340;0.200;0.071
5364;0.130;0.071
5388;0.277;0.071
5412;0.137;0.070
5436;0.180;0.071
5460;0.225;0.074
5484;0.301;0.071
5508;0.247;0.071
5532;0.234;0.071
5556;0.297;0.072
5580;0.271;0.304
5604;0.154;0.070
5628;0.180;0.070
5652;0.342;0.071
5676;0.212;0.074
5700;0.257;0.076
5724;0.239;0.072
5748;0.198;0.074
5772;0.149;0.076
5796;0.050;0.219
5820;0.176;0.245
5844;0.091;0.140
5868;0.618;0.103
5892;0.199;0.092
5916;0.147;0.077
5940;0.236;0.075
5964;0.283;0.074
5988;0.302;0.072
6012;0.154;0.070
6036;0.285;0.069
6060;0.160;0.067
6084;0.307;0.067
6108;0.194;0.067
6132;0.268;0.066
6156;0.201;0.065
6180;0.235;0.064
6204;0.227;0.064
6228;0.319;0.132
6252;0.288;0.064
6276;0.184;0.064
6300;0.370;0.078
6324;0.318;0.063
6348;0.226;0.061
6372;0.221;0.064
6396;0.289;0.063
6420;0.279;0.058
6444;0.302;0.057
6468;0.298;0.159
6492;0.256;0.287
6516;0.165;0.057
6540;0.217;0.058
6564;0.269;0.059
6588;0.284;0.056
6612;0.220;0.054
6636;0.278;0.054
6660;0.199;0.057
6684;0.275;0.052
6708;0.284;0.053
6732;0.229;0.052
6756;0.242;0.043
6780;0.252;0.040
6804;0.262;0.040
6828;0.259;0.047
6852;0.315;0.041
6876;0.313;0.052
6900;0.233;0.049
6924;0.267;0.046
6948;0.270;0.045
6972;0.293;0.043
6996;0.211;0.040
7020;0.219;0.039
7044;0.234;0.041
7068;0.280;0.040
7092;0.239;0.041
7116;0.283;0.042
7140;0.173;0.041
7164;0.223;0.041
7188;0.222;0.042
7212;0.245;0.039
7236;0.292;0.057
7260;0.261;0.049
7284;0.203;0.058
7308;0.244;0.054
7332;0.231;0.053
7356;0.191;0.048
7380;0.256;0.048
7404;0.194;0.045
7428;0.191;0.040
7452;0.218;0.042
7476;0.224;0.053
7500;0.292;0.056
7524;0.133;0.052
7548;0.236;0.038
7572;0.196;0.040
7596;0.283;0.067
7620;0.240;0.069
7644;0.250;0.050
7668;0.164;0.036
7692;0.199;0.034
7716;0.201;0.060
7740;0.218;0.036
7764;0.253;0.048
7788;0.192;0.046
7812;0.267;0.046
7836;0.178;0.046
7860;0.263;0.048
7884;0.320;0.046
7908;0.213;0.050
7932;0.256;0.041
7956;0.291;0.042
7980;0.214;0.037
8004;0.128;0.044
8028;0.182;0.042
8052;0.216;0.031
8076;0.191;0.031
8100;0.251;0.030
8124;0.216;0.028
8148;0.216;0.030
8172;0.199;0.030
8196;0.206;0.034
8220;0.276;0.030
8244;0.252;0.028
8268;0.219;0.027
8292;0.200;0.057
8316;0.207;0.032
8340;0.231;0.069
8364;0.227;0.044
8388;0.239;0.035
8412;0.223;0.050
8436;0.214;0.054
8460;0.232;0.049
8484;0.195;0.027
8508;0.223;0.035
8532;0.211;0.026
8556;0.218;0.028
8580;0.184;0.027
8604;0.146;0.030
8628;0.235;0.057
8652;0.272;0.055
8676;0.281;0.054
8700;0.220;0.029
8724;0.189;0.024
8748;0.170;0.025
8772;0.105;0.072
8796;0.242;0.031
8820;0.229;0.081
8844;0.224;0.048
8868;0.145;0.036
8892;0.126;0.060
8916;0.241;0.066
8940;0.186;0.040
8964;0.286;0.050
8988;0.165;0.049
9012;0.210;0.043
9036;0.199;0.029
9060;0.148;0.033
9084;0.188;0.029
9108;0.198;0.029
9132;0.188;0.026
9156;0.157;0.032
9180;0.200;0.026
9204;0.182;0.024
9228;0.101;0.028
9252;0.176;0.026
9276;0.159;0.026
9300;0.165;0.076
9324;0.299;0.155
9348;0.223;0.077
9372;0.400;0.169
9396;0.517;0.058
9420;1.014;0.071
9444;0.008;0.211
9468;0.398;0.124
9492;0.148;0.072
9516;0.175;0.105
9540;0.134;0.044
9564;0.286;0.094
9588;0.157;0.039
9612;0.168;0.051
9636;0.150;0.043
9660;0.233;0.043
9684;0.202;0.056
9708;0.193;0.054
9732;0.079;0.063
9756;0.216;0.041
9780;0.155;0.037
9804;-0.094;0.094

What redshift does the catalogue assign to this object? 1.52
